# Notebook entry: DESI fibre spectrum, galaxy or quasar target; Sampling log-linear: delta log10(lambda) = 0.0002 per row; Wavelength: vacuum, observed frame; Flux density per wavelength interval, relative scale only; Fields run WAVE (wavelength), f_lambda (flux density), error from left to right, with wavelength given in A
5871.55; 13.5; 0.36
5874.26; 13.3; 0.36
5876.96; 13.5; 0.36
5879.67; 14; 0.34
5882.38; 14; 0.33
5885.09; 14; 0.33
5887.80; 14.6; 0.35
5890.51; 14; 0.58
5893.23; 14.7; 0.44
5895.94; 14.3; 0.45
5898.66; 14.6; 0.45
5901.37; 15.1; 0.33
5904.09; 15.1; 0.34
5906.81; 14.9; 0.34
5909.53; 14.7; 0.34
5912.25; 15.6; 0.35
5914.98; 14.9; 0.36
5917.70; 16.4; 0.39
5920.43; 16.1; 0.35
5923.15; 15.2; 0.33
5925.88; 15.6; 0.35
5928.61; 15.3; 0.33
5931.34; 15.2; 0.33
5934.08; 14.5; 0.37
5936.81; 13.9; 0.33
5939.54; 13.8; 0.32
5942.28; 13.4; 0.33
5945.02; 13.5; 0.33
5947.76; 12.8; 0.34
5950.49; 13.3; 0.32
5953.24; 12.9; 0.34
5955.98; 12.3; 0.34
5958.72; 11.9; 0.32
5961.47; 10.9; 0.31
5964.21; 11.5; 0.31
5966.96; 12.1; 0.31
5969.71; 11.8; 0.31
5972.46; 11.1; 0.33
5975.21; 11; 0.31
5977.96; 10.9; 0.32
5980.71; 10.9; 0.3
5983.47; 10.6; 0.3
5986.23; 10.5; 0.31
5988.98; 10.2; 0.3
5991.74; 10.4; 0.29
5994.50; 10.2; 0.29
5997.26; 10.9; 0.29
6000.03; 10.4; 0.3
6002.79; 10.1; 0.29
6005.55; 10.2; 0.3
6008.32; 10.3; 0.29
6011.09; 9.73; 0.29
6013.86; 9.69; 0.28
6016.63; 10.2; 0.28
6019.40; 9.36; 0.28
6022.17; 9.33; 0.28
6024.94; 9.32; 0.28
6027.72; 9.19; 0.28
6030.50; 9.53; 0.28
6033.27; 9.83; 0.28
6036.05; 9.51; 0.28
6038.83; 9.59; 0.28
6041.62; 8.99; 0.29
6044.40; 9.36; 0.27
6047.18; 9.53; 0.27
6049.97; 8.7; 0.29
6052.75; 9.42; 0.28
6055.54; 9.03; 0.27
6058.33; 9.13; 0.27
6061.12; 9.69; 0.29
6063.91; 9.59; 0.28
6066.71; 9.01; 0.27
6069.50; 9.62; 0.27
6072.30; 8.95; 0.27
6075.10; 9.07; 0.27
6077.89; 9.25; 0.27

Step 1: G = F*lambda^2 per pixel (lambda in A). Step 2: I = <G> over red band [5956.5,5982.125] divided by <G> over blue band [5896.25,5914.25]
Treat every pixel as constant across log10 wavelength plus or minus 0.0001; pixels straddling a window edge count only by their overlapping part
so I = 0.78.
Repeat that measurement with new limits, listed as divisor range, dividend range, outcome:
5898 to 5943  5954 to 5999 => 0.75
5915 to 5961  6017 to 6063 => 0.69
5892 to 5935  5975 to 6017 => 0.70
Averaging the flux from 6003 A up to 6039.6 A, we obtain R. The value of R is 9.69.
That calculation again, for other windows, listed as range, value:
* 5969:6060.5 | 9.95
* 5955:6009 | 10.9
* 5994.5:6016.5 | 10.2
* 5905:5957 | 14.5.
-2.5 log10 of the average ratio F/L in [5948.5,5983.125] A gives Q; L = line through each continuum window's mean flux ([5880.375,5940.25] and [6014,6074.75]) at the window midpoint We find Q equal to 0.08 mag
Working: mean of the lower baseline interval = 14.8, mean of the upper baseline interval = 9.38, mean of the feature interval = 11.7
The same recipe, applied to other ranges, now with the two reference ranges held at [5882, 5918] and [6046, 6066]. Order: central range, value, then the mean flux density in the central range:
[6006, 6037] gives 0.09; 9.65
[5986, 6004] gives 0.10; 10.4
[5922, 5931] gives -0.11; 15.3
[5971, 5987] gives 0.11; 10.8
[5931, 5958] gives -0.02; 13.5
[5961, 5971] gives 0.07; 11.6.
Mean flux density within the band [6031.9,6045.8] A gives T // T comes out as 9.45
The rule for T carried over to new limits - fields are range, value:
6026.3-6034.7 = 9.51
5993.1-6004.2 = 10.4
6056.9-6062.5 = 9.41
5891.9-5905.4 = 14.8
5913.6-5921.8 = 15.8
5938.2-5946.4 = 13.6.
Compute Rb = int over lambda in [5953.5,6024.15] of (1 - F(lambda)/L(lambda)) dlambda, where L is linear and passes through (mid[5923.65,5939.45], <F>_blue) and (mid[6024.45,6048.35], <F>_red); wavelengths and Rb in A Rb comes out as 7.0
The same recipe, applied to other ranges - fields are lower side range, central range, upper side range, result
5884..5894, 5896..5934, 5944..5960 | -4.3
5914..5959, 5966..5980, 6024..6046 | 1.2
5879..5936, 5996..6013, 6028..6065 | 1.2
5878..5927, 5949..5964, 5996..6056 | 0.5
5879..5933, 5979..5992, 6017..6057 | 1.1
